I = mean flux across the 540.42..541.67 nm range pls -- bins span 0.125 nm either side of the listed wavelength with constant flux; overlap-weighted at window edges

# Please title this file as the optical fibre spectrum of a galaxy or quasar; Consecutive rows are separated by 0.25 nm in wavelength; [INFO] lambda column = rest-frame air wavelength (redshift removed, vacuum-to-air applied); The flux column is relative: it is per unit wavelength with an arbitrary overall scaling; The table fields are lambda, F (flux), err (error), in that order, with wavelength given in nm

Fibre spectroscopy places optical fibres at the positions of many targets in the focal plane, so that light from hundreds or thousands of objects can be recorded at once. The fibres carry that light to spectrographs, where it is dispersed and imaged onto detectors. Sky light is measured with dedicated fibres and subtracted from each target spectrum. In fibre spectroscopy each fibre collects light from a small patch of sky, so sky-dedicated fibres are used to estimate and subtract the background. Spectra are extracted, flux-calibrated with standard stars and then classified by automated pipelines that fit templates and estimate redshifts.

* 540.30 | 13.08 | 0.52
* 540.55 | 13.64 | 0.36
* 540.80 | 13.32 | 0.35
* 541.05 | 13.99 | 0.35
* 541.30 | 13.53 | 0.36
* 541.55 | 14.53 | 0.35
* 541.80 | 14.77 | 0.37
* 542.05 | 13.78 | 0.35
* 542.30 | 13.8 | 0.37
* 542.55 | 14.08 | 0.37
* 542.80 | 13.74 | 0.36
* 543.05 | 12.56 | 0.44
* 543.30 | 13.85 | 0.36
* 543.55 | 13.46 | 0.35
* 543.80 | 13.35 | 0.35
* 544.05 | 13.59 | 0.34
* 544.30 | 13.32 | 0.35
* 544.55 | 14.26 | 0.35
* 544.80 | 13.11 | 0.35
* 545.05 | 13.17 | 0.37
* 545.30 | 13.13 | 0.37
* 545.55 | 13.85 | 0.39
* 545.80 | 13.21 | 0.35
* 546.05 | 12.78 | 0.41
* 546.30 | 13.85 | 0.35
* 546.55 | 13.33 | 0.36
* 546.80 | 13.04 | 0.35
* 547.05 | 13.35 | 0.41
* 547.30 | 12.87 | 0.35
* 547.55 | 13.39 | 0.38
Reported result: 13.8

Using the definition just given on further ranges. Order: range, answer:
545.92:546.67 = 13.3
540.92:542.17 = 14.1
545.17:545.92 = 13.4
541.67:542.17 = 14.3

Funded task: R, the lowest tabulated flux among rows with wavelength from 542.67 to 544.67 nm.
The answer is 12.56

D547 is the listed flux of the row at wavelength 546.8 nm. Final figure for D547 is 13.04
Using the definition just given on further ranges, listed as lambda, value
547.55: 13.39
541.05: 13.99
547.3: 12.87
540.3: 13.08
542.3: 13.8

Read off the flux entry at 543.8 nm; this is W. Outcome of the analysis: 13.35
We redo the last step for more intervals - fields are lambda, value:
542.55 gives 14.08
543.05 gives 12.56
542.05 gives 13.78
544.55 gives 14.26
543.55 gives 13.46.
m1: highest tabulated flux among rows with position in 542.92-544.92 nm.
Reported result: 14.26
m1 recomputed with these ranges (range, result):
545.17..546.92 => 13.85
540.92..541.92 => 14.77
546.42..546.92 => 13.33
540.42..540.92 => 13.64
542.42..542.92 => 14.08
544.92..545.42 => 13.17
